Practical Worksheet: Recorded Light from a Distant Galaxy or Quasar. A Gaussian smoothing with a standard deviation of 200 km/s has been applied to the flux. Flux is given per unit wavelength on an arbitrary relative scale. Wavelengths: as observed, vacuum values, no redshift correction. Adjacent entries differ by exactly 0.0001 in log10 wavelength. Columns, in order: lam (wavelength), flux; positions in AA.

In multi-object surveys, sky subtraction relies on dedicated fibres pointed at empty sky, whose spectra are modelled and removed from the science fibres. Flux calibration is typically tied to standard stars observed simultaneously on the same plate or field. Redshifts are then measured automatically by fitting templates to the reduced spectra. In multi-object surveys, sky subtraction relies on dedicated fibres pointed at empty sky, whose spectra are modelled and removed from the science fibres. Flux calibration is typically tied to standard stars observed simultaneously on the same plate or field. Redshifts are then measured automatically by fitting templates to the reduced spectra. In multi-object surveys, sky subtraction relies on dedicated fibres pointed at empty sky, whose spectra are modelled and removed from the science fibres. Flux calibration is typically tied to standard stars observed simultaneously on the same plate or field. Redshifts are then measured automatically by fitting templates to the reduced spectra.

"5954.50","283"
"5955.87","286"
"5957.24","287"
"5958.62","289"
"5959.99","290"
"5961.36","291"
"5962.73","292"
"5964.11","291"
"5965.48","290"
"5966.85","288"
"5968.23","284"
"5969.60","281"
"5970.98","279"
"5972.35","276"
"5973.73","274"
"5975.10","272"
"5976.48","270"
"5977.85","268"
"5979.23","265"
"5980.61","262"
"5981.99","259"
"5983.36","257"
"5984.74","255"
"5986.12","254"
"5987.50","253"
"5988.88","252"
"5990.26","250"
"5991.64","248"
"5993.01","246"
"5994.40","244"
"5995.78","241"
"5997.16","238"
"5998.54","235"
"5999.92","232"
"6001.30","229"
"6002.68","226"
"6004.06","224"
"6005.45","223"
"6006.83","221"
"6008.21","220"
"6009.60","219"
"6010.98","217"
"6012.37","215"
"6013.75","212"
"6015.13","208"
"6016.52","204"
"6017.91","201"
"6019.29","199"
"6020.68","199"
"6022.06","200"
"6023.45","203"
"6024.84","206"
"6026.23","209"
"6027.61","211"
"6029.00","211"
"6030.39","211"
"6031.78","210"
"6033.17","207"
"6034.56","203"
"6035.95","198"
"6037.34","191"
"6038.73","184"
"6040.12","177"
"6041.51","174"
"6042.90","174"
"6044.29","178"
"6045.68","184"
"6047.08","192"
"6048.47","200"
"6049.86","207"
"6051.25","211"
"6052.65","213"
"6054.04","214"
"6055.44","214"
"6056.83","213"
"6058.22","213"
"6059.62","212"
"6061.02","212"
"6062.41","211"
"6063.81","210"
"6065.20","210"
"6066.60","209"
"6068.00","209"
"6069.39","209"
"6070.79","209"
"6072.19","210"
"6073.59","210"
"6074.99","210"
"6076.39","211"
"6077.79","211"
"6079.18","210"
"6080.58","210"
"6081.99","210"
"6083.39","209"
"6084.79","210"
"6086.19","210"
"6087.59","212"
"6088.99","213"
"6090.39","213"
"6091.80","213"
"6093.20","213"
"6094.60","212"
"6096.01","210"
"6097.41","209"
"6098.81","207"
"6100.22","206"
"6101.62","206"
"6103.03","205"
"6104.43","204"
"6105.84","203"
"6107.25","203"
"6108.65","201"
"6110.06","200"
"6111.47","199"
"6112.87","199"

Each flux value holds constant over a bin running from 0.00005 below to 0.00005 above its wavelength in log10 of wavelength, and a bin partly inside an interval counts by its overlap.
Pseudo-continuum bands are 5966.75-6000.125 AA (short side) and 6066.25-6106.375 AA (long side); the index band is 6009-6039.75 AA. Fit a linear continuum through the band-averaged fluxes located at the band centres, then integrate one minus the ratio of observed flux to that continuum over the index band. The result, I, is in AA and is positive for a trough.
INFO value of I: 4.4 AA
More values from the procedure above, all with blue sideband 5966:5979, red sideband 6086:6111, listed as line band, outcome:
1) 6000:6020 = 3.1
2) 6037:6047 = 2.4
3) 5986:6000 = 1.1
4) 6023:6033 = 1.5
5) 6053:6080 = 1.7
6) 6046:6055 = 1.1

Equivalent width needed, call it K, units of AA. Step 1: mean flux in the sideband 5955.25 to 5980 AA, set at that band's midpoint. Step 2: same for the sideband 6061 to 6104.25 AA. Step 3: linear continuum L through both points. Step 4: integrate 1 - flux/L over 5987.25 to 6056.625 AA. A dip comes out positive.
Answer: 10.0 AA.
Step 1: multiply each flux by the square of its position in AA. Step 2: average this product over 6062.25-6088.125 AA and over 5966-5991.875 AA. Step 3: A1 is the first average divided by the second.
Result 0.81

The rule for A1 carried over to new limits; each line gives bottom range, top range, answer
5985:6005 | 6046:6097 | 0.89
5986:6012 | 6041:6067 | 0.88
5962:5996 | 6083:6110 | 0.81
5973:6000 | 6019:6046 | 0.79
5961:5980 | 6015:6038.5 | 0.74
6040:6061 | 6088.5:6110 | 1.06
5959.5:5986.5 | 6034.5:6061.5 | 0.74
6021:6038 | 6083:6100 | 1.05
